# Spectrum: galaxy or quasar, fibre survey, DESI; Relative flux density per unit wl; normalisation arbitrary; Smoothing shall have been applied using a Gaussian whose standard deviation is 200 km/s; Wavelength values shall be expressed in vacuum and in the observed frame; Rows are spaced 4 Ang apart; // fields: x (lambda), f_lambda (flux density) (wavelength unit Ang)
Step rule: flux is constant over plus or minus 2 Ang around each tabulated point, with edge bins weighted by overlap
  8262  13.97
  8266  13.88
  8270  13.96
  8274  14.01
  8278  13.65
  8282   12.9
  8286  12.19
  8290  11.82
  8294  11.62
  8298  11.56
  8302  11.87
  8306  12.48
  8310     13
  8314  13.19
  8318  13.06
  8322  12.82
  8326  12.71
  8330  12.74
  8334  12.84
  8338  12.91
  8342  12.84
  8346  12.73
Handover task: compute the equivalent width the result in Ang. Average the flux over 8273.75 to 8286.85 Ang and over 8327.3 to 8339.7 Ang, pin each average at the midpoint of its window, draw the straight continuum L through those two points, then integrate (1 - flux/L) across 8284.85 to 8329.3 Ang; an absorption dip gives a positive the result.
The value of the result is 1.99 Ang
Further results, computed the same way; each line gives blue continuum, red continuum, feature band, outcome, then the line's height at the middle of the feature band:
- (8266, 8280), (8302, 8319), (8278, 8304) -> 2.4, 13.4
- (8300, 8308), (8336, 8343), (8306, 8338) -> -0.9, 12.5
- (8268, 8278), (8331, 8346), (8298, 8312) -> 1.1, 13.4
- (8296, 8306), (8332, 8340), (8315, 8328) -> -0.5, 12.5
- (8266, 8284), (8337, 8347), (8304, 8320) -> 0.3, 13.2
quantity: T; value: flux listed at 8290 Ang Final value 11.82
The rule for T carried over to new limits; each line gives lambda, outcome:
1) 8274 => 14.01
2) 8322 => 12.82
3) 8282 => 12.9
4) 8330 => 12.74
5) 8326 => 12.71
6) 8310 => 13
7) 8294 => 11.62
